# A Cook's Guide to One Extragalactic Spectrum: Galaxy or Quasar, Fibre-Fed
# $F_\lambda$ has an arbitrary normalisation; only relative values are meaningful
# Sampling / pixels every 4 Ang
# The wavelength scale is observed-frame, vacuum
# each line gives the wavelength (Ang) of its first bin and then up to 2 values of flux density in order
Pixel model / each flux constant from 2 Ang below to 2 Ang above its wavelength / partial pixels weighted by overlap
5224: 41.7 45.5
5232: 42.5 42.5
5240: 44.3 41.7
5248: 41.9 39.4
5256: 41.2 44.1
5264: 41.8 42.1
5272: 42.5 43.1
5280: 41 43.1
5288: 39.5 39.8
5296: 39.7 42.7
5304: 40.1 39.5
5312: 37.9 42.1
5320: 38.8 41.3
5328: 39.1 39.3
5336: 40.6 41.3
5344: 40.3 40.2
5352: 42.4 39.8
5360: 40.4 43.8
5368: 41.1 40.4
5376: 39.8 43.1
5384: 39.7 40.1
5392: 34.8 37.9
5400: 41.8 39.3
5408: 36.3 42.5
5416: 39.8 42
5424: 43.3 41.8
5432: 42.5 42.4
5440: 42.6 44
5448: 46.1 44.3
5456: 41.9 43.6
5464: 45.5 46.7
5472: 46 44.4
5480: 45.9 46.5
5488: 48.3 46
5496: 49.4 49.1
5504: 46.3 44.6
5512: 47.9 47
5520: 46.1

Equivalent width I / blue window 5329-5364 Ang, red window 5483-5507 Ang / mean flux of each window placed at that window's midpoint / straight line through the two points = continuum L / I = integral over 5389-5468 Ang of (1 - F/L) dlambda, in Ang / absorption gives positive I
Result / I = 4.8 Ang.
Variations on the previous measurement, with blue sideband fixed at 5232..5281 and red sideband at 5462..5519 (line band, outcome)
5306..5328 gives 1.77 Ang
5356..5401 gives 4.35 Ang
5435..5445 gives 0.60 Ang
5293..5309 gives 0.93 Ang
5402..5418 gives 2.00 Ang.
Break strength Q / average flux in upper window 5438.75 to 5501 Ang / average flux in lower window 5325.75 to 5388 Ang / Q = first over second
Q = 1.12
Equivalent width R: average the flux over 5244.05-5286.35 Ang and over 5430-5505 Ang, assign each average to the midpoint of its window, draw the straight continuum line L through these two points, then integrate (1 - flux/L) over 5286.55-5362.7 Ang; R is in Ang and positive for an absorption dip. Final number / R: 4.7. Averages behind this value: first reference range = 42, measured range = 40.3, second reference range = 45.3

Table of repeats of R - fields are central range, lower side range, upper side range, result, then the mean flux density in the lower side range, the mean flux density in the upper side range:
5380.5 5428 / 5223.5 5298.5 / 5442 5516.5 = 4.9 Ang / 42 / 46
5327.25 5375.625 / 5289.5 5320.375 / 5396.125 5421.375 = -0.8 Ang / 40.1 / 40.1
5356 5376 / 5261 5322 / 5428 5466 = 0.5 Ang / 41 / 43.6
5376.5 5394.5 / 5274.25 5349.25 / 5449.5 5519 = 1.5 Ang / 40.5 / 46.1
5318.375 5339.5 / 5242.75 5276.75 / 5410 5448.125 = 1.1 Ang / 41.9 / 42.5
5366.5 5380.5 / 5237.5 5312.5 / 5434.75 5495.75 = 0.8 Ang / 41.4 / 45.1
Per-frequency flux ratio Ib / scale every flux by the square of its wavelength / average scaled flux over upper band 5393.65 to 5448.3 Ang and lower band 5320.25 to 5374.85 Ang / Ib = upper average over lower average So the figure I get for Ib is 1.0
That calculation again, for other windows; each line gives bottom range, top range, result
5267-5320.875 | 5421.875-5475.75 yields 1.14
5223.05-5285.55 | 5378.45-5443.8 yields 1.02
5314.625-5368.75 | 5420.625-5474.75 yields 1.12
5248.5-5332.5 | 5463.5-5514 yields 1.23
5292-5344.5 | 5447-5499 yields 1.21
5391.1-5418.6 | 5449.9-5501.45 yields 1.20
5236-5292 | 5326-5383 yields 1.01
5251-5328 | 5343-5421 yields 1.02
